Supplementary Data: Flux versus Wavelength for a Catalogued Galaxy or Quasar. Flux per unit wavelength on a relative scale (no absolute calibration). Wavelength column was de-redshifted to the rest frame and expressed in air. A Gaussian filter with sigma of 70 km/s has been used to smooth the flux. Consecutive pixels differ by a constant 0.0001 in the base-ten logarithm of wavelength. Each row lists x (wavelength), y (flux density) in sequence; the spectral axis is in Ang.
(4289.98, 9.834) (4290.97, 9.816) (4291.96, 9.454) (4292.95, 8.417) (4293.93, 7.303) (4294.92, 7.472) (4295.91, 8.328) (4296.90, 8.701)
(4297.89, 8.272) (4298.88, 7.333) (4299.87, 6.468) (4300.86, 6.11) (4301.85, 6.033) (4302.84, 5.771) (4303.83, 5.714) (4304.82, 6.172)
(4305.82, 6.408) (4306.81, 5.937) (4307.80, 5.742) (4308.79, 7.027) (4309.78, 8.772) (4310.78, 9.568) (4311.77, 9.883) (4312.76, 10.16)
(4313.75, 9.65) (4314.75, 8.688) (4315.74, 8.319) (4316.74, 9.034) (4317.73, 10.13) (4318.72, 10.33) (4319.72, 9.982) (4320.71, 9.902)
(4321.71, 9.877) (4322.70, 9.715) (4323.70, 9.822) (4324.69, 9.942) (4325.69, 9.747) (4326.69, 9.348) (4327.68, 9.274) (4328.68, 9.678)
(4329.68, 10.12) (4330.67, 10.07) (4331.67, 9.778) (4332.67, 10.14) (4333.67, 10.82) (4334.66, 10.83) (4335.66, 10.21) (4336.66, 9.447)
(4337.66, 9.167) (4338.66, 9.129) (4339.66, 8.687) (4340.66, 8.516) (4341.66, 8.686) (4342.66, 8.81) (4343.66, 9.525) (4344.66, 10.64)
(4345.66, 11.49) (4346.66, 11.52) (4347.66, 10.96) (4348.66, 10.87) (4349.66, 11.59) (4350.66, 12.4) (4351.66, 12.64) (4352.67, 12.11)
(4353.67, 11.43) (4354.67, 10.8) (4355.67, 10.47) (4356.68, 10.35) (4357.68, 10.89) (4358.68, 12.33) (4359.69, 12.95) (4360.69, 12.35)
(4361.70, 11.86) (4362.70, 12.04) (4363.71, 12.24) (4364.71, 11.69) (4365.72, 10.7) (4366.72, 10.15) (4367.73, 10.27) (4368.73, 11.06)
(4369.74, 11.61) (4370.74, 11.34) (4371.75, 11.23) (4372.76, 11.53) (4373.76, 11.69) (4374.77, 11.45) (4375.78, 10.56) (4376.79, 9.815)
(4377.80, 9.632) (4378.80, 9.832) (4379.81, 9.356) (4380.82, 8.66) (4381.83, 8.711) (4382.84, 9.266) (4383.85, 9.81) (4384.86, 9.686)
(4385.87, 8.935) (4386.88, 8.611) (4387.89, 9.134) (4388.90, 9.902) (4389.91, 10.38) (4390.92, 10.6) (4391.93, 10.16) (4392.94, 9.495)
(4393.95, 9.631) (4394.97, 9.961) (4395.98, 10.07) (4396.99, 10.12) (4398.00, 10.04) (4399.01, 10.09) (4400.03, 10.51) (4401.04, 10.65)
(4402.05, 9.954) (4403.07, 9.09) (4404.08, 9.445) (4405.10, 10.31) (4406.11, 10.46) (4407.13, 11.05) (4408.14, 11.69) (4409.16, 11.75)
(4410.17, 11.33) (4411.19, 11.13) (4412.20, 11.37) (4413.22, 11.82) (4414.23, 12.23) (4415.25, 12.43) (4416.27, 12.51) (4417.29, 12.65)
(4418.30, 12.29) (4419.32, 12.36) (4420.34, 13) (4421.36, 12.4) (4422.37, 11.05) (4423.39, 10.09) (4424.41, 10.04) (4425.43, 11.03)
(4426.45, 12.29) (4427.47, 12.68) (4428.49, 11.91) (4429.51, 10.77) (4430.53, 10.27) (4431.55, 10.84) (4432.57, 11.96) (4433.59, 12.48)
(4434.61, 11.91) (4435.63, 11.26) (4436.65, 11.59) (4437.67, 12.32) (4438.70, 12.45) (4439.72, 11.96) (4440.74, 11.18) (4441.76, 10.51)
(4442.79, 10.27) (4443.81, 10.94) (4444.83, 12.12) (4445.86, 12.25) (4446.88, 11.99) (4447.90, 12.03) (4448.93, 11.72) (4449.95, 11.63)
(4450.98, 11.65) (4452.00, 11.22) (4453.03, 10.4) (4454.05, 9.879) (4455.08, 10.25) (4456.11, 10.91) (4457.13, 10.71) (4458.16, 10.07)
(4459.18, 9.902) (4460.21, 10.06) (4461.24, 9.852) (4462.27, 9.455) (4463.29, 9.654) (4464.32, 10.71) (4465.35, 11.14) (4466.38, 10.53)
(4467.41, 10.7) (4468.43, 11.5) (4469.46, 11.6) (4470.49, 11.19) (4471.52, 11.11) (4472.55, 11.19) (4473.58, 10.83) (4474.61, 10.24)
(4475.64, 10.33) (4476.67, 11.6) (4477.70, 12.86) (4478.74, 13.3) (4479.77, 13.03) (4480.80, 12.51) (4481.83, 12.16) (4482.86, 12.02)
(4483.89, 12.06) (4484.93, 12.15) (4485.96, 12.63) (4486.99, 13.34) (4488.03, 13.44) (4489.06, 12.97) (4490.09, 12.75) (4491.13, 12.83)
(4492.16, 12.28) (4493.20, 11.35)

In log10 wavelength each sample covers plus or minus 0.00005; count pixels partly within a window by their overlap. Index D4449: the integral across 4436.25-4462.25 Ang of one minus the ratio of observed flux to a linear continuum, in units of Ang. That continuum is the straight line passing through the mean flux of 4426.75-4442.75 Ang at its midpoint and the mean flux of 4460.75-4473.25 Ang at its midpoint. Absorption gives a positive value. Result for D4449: 0.3 Ang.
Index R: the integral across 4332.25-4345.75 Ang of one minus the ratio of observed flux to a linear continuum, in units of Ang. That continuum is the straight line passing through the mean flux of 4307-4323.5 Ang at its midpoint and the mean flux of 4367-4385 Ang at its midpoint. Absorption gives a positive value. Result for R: -0.1 Ang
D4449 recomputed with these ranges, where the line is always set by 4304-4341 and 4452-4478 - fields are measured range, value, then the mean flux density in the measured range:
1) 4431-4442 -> -1.42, 11.7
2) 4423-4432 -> -0.75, 11.1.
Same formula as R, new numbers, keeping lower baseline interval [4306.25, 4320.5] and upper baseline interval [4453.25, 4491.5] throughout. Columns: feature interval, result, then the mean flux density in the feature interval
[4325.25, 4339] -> -1.1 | 9.85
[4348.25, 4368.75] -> -4.2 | 11.5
